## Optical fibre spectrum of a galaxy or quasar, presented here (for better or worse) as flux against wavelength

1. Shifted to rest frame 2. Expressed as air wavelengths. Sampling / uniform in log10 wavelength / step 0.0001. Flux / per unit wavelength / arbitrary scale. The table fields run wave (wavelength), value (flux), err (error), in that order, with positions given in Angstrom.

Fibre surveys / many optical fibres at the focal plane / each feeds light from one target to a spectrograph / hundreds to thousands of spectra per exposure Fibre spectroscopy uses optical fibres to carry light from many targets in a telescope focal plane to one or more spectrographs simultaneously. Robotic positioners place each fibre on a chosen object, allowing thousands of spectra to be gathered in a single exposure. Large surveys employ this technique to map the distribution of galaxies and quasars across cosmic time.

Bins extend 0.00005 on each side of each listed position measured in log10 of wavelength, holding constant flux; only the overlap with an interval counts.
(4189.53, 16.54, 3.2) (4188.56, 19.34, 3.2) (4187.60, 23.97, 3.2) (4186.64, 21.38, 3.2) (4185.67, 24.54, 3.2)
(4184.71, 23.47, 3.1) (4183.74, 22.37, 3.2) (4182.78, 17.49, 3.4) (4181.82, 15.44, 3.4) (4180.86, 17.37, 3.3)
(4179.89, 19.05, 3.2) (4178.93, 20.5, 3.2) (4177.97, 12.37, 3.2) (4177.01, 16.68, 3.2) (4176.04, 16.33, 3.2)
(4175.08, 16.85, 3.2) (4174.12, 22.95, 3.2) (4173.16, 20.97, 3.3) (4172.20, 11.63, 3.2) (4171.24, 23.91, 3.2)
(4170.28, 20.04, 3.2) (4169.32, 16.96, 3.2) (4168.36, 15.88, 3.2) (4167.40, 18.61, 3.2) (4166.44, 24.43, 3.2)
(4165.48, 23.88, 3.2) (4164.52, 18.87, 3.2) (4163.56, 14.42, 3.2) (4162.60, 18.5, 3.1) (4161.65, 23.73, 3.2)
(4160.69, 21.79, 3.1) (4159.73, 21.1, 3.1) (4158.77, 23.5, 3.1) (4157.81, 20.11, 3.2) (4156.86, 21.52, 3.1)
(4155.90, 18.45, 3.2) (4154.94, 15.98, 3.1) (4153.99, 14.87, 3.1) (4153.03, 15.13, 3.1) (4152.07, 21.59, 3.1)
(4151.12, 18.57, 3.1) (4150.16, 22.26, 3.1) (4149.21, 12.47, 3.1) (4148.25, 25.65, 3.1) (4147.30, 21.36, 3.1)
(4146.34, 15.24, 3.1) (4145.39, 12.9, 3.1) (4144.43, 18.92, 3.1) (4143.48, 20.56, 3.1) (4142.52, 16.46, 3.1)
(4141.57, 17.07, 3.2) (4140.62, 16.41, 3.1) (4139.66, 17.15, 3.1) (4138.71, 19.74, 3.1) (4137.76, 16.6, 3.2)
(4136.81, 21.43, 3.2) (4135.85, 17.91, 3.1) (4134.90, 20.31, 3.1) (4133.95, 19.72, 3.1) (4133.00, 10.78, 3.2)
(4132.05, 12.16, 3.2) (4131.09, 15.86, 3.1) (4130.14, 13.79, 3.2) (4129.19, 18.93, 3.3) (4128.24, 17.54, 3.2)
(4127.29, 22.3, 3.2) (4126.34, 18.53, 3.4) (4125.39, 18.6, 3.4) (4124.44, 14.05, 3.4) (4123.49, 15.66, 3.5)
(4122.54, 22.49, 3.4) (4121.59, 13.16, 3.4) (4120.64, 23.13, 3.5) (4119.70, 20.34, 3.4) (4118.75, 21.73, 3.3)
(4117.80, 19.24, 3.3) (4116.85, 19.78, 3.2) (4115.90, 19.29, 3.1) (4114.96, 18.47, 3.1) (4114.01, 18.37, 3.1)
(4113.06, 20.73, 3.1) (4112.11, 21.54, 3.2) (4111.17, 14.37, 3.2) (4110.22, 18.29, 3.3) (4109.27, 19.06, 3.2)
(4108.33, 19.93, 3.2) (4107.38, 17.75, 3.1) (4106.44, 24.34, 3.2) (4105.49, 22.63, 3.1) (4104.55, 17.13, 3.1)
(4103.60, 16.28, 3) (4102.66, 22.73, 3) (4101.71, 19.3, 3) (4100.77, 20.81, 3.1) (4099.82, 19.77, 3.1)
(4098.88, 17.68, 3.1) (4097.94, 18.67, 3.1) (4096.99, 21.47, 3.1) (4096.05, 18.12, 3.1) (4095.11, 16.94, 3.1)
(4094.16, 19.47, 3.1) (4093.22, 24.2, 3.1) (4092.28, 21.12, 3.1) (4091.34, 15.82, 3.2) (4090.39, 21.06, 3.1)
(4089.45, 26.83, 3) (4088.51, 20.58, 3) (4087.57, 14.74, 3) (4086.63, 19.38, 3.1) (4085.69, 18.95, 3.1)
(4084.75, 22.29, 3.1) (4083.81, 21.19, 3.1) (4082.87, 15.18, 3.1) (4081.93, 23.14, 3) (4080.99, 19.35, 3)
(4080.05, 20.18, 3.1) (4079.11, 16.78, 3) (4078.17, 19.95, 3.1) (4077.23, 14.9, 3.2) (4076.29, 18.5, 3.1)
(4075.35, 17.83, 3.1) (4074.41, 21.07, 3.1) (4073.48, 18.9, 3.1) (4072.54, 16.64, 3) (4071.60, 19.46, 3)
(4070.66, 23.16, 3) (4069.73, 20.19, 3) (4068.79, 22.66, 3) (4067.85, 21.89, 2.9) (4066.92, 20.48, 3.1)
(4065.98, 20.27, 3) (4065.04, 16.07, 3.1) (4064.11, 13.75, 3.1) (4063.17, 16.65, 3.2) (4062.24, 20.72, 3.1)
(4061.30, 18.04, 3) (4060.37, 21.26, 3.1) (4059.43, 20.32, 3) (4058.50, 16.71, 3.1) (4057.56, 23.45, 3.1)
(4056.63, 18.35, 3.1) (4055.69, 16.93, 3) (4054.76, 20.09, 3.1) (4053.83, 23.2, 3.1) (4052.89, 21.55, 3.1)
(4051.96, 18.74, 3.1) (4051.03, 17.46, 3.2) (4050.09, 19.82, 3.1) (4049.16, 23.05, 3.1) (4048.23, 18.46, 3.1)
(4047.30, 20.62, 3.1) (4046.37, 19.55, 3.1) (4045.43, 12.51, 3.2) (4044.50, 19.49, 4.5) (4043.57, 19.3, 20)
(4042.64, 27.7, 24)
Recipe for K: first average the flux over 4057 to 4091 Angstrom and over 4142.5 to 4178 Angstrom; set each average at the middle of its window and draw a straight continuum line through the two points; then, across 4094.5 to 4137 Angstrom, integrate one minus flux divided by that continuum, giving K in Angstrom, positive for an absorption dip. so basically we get 1.23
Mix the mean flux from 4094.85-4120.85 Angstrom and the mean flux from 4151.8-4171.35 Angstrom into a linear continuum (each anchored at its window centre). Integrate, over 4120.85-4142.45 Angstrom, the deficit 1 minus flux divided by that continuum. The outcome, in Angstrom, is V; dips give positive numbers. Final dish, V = 2.5 Angstrom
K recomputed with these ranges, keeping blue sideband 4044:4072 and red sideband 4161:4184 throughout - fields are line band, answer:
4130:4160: 1.40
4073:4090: -0.09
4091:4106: -0.26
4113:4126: 0.14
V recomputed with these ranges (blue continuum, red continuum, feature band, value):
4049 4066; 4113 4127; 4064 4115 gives -1.3 Angstrom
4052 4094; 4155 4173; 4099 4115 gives 0.2 Angstrom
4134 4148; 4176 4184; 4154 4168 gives -1.8 Angstrom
